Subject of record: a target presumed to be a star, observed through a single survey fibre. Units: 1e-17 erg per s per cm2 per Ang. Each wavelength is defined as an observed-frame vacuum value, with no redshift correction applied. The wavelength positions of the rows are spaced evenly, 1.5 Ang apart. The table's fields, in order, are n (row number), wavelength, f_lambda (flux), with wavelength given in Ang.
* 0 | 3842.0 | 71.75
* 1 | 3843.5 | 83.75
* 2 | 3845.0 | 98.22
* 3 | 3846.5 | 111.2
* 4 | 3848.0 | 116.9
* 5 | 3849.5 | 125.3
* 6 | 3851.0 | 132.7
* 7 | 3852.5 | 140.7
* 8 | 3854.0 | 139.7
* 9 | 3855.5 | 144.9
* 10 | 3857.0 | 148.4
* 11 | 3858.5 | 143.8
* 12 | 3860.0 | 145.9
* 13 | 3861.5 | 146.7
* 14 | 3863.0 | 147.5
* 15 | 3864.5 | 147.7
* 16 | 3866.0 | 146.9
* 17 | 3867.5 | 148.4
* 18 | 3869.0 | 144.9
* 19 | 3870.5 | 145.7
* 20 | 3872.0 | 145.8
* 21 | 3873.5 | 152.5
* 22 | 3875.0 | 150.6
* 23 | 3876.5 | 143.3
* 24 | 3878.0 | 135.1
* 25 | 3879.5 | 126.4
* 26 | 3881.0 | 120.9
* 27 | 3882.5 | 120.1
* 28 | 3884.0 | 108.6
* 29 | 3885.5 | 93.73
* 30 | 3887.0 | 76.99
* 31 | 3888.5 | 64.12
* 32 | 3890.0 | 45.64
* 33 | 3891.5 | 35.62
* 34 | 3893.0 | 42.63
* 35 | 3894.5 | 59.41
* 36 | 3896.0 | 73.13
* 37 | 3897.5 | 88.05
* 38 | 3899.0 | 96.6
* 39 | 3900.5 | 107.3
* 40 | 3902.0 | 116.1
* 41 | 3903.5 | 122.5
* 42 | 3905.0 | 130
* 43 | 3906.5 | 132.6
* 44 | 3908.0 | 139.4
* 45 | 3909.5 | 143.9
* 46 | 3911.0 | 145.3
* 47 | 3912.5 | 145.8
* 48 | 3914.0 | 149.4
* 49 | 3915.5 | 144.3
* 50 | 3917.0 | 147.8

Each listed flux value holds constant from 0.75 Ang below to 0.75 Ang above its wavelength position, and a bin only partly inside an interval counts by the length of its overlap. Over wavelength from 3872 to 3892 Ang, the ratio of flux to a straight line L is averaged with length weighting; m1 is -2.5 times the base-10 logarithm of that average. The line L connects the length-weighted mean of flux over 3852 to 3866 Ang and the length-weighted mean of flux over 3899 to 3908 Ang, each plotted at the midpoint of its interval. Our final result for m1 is 0.23 mag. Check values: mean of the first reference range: 145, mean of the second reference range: 121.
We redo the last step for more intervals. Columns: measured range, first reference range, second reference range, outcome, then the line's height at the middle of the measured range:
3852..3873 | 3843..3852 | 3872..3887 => -0.218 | 119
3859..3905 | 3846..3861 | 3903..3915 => 0.203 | 137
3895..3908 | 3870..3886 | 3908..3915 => 0.282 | 141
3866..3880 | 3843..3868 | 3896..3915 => -0.107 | 131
